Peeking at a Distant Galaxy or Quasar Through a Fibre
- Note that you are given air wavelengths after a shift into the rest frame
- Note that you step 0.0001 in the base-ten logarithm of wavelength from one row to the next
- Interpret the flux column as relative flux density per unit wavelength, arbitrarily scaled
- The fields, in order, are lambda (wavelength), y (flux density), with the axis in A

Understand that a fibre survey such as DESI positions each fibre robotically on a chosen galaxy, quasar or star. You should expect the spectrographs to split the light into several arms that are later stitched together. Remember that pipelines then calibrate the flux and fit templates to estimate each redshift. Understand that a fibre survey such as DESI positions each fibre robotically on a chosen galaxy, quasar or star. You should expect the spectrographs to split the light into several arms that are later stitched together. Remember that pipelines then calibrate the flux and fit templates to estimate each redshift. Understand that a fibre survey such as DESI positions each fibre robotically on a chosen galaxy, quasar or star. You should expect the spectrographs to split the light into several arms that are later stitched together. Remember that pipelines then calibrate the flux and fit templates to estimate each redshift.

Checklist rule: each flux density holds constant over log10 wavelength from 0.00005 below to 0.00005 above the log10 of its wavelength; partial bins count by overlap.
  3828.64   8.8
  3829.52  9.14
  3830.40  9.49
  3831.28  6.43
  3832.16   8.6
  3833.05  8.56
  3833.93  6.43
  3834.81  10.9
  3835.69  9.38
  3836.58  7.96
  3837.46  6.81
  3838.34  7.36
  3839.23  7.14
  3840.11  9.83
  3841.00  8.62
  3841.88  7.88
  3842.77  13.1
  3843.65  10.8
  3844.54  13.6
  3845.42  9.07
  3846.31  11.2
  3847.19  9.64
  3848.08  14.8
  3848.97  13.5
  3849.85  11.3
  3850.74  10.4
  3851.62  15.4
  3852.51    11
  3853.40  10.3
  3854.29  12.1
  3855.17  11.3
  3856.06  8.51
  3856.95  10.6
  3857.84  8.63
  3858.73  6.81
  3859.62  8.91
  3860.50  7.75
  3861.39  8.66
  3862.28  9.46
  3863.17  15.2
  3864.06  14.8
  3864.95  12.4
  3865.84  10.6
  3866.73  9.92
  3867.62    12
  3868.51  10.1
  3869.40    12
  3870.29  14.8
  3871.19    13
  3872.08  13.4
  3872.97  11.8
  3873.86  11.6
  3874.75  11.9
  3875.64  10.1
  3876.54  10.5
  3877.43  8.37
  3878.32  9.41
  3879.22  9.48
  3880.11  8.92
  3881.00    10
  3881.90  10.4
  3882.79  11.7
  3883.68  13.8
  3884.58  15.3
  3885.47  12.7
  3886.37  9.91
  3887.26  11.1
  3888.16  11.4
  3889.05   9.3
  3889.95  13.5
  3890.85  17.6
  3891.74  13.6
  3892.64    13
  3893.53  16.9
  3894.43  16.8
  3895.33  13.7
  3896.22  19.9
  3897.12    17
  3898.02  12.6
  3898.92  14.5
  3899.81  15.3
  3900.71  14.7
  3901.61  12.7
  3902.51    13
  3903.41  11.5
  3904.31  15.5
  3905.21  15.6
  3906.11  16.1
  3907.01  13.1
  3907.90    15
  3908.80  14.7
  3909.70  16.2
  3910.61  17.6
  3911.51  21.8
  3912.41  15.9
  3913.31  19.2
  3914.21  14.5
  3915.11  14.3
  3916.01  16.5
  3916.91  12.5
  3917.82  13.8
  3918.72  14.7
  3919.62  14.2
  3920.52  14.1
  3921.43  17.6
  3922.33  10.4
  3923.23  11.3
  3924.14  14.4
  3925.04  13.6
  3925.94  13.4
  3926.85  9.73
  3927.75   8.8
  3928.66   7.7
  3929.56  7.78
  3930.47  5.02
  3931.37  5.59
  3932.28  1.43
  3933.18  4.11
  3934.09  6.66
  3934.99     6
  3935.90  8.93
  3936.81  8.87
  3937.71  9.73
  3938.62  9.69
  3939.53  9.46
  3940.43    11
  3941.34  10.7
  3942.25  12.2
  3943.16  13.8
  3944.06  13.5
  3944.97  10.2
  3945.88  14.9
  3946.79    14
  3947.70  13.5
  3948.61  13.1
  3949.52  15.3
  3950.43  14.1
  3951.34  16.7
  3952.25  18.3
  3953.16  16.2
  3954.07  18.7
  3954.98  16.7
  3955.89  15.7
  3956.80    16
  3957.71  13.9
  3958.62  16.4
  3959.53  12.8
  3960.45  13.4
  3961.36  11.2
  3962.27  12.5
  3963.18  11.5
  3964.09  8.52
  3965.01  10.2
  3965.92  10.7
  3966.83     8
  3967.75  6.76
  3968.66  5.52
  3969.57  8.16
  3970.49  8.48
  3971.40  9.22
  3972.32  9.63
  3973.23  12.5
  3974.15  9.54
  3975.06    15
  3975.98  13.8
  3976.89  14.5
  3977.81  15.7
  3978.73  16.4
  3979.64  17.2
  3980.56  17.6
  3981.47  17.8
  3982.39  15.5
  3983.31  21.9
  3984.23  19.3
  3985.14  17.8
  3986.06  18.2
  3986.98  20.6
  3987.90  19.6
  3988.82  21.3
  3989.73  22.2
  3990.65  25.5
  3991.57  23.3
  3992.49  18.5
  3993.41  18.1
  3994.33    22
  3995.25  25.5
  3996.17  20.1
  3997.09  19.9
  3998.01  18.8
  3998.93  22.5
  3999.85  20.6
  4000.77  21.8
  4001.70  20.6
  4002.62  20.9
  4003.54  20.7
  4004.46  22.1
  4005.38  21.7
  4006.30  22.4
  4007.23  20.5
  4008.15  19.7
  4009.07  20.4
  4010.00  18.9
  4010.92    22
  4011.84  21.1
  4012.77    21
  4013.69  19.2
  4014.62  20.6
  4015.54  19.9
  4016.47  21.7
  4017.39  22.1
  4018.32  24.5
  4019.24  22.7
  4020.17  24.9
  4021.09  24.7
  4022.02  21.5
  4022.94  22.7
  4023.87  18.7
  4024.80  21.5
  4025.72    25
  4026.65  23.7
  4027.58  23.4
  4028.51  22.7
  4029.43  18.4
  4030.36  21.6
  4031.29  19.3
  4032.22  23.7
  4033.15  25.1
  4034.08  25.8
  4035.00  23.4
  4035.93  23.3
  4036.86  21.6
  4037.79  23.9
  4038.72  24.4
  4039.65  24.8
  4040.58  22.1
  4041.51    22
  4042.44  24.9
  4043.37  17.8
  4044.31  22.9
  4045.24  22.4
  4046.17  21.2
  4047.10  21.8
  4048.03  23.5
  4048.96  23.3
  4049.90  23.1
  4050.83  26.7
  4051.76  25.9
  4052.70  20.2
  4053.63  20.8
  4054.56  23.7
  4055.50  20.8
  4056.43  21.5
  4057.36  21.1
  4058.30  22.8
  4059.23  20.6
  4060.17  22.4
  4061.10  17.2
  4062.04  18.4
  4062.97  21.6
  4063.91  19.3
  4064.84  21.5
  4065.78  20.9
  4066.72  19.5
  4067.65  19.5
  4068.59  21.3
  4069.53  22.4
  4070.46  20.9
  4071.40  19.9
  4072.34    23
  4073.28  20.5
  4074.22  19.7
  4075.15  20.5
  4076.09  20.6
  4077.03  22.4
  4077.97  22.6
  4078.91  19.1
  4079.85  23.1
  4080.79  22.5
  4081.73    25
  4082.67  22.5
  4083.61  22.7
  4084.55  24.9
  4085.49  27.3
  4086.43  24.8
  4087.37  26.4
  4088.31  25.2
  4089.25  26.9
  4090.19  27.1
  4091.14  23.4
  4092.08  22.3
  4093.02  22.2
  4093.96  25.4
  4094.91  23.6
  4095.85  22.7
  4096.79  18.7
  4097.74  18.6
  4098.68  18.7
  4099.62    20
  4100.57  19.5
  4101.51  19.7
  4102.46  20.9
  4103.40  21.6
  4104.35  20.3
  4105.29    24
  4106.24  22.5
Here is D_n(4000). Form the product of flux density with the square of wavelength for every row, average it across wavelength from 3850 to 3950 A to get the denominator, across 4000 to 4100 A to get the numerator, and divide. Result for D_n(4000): 2.0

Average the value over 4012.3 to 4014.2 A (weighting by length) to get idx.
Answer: 20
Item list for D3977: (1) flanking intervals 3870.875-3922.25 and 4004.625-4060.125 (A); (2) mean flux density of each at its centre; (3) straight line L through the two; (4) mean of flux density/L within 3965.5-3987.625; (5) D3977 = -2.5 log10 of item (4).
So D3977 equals 0.34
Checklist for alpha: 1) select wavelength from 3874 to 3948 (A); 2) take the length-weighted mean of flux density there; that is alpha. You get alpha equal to 12.4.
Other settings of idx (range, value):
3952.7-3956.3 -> 16.8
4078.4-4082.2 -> 22.4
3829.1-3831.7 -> 8.38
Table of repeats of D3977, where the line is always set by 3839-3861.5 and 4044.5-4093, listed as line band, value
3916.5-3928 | 0.10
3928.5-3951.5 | 0.46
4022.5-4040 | -0.13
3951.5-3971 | 0.30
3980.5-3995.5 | -0.13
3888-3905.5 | -0.12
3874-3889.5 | 0.13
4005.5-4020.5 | -0.11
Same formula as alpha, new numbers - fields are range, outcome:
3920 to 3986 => 12.3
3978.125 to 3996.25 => 19.9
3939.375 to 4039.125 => 17.9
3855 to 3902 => 12.1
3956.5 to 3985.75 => 13.1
